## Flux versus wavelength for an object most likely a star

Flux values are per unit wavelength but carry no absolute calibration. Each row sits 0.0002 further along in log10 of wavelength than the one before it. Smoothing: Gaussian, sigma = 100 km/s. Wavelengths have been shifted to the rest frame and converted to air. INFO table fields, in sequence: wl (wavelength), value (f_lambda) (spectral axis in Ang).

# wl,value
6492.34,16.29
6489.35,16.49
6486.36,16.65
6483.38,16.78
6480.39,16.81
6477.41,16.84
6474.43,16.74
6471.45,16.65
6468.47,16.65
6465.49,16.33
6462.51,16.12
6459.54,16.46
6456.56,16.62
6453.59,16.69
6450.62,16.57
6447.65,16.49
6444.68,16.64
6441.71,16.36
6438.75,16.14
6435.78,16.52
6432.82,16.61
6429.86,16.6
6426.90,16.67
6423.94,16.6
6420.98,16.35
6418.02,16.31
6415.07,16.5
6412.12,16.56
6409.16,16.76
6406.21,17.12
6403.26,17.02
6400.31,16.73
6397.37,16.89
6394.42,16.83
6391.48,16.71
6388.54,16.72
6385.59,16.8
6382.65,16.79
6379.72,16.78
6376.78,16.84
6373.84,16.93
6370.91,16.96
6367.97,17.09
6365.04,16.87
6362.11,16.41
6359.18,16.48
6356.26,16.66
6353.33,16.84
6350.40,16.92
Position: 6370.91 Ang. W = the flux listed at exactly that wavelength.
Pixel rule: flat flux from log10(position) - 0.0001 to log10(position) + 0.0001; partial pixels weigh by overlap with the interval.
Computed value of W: 16.96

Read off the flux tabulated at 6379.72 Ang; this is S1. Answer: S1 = 16.78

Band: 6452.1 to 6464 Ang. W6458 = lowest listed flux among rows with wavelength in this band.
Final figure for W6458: 16.12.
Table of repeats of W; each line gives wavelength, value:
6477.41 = 16.84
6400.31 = 16.73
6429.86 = 16.6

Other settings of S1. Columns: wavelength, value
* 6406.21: 17.12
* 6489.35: 16.49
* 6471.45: 16.65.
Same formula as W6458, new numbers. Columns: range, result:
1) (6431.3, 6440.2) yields 16.14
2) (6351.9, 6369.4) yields 16.41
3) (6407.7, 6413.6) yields 16.56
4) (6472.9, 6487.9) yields 16.65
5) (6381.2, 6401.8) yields 16.71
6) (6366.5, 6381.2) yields 16.78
